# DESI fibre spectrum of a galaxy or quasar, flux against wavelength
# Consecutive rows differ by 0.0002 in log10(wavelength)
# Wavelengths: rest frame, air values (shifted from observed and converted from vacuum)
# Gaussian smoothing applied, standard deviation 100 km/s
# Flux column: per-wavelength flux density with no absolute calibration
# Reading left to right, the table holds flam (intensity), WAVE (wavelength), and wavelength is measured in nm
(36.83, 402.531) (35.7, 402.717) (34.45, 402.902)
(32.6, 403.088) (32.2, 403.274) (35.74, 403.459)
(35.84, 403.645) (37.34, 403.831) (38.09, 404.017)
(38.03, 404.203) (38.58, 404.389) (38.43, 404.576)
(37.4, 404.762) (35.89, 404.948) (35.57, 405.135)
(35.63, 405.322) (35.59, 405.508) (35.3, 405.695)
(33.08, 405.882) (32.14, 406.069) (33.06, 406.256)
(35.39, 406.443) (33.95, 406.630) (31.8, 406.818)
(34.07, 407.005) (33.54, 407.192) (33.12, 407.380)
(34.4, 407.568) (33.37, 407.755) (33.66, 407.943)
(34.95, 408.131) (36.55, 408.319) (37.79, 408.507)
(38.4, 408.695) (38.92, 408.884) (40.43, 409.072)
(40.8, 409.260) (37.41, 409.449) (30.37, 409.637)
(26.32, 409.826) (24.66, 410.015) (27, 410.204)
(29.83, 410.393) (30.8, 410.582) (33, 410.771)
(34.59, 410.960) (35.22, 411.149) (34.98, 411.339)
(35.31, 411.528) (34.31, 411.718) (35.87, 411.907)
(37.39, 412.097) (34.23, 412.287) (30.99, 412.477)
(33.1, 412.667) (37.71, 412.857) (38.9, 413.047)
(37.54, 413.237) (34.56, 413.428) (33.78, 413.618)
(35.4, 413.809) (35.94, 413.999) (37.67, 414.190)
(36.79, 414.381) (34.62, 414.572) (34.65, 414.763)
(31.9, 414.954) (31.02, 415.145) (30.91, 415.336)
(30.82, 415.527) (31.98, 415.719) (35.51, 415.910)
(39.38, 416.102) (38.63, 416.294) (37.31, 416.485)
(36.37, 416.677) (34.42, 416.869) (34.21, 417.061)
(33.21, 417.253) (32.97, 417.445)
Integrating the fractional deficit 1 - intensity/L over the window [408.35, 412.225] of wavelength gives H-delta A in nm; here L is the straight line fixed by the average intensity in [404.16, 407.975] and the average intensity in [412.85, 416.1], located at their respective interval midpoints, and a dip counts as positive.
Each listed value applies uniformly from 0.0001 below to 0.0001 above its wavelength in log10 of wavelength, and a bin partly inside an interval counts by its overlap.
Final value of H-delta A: 0.06 nm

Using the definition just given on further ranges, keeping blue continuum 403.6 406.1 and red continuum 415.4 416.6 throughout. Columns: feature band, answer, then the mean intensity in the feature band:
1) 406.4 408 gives 0.110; 33.7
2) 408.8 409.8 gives -0.023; 36.8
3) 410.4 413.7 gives 0.099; 34.7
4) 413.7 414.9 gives -0.002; 35.7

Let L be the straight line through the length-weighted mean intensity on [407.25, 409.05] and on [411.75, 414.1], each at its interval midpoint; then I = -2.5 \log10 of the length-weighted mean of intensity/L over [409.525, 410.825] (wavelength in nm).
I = 0.230 mag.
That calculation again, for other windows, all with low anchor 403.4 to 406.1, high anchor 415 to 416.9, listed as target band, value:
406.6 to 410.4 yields 0.05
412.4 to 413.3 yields -0.02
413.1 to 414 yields -0.02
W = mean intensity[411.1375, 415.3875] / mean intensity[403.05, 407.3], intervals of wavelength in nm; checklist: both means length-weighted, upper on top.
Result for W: 0.99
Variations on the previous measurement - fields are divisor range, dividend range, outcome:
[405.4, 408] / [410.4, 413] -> 1.02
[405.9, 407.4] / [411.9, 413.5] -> 1.07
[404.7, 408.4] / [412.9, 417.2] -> 1.02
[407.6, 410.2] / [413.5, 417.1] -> 1.01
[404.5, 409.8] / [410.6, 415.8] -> 0.98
